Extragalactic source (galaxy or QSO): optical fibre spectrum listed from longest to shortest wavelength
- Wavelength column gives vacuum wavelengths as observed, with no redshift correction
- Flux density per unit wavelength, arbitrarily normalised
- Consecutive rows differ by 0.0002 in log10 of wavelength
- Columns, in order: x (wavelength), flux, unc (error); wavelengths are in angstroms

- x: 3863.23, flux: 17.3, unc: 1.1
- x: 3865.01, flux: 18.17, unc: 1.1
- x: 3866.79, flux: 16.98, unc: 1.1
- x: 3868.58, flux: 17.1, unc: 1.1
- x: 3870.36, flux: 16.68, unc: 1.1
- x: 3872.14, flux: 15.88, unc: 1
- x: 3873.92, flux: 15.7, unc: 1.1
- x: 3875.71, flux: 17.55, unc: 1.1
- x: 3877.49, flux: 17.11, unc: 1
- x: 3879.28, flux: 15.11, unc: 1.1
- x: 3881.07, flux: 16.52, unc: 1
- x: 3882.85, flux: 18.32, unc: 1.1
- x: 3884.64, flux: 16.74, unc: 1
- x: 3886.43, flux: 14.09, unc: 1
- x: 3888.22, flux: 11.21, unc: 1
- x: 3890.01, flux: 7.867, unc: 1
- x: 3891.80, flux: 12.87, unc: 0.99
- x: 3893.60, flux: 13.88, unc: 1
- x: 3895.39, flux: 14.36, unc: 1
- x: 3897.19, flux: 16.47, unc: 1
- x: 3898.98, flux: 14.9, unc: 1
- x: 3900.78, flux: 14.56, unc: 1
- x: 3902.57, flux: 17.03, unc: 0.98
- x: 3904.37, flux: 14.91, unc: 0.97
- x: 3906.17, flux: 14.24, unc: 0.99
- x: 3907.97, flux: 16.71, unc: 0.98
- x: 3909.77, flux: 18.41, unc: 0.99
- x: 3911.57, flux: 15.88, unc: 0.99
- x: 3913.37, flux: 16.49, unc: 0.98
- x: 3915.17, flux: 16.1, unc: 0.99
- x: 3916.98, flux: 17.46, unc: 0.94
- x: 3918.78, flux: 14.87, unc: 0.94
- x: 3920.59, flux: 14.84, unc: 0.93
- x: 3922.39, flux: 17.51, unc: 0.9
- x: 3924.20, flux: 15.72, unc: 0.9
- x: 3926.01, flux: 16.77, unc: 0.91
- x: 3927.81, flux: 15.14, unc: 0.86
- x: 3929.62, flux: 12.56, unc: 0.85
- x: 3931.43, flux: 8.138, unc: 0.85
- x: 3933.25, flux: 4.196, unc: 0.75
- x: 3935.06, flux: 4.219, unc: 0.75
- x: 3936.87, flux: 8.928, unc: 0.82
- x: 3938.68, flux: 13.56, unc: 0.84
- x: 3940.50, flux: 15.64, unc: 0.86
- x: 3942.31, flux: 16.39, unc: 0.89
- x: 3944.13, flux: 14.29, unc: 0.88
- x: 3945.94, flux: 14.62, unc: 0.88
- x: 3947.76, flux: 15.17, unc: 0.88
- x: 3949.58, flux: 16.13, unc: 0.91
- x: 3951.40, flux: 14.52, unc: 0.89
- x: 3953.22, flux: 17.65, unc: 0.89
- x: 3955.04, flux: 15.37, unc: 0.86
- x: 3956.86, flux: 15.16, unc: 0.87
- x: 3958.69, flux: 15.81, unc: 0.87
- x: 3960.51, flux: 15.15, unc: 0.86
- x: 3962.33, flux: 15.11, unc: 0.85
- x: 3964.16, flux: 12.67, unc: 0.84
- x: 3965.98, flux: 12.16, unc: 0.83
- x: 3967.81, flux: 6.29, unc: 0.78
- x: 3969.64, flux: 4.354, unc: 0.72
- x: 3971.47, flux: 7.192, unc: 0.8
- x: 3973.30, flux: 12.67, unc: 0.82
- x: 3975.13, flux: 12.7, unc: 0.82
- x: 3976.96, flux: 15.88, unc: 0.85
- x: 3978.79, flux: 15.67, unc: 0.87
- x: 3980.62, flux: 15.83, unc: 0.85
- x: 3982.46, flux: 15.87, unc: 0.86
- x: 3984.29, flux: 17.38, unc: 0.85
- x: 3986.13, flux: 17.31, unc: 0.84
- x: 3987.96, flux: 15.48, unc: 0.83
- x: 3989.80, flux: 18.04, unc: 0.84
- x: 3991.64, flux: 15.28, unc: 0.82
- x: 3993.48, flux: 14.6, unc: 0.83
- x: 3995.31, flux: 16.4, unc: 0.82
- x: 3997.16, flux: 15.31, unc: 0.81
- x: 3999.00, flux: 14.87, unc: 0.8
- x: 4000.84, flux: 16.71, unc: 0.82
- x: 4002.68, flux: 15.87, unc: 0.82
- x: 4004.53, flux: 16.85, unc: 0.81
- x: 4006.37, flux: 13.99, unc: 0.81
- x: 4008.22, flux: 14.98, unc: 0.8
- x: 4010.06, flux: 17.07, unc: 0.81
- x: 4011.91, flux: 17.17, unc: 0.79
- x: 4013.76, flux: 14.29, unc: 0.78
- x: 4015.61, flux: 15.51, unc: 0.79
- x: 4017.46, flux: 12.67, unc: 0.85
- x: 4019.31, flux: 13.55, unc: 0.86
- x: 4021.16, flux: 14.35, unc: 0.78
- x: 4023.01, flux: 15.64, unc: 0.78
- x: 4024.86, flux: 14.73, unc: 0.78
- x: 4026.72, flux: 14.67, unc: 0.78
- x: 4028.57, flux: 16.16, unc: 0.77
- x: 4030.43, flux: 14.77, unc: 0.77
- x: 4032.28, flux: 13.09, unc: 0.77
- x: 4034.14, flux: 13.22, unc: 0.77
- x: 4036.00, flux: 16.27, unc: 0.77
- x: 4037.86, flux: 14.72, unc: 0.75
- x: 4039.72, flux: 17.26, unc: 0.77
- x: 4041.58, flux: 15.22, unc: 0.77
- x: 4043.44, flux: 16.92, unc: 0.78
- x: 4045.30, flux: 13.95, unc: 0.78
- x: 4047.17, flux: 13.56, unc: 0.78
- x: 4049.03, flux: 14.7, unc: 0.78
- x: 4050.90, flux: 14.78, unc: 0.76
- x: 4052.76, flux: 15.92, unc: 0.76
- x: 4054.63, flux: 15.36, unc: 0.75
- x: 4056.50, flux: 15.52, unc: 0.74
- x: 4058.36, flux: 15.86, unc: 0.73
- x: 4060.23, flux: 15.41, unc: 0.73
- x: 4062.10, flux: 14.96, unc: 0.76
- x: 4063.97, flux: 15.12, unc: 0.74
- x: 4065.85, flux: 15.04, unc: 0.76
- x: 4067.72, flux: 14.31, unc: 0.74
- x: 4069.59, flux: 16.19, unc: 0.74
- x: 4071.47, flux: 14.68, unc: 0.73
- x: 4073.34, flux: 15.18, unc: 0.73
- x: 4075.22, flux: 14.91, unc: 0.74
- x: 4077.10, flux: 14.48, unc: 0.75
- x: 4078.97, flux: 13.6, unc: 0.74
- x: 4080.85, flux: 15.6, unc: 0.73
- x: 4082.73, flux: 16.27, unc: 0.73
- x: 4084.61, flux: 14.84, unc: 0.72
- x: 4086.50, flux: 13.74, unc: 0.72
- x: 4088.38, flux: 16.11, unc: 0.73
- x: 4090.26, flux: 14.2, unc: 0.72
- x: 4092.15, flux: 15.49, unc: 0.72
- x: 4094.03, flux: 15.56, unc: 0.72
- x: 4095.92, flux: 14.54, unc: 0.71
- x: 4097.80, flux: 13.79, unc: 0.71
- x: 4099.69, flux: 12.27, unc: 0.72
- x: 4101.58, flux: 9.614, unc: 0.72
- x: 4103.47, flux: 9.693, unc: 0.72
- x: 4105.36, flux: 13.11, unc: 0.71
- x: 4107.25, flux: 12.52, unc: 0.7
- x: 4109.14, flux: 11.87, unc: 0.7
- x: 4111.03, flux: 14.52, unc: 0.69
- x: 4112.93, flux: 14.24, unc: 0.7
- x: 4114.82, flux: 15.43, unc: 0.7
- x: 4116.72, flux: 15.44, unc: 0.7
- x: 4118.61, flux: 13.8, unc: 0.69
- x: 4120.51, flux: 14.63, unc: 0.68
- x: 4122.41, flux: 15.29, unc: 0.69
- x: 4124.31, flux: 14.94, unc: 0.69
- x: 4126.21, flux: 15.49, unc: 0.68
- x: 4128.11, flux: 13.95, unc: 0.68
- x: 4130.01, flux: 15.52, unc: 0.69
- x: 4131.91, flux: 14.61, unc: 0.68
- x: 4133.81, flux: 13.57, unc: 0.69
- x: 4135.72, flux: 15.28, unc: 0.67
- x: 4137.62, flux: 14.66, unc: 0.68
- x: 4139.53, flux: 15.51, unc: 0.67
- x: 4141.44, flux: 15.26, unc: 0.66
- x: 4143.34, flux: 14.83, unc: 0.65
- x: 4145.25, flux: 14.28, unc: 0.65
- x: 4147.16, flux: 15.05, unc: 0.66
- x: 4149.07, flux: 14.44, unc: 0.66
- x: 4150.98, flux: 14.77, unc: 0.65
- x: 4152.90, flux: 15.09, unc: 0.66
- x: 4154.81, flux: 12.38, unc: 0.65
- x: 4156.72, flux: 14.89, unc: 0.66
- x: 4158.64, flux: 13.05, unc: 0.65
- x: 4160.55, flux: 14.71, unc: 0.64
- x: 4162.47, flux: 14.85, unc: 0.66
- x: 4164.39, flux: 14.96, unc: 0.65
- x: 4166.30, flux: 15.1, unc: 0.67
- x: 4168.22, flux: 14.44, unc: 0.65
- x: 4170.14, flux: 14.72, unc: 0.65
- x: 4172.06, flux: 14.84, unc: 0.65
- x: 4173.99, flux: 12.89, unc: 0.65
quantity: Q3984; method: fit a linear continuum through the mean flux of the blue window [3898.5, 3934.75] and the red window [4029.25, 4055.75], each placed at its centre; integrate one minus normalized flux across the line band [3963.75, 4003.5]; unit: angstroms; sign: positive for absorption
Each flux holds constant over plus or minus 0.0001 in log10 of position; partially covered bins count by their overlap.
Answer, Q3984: 2.12 angstroms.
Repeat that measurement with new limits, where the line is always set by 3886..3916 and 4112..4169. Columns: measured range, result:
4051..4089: -1.2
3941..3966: -0.7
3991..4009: -1.0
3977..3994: -1.7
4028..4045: -0.6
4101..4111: 2.0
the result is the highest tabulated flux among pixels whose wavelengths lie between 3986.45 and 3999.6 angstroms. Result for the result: 18.04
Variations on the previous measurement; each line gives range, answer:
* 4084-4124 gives 16.11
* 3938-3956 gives 17.65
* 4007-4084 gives 17.26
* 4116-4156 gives 15.52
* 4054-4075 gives 16.19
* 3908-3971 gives 18.41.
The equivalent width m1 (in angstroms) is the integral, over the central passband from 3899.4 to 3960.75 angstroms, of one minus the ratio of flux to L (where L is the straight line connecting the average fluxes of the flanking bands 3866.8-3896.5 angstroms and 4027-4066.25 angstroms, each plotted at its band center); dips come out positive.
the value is 2.4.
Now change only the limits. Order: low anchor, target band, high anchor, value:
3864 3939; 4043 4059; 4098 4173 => -0.83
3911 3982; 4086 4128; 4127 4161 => 1.29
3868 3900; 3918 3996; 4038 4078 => 6.98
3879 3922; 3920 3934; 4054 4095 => 1.86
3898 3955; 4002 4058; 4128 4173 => -2.16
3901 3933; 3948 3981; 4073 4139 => 3.58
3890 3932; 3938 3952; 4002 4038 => -0.01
